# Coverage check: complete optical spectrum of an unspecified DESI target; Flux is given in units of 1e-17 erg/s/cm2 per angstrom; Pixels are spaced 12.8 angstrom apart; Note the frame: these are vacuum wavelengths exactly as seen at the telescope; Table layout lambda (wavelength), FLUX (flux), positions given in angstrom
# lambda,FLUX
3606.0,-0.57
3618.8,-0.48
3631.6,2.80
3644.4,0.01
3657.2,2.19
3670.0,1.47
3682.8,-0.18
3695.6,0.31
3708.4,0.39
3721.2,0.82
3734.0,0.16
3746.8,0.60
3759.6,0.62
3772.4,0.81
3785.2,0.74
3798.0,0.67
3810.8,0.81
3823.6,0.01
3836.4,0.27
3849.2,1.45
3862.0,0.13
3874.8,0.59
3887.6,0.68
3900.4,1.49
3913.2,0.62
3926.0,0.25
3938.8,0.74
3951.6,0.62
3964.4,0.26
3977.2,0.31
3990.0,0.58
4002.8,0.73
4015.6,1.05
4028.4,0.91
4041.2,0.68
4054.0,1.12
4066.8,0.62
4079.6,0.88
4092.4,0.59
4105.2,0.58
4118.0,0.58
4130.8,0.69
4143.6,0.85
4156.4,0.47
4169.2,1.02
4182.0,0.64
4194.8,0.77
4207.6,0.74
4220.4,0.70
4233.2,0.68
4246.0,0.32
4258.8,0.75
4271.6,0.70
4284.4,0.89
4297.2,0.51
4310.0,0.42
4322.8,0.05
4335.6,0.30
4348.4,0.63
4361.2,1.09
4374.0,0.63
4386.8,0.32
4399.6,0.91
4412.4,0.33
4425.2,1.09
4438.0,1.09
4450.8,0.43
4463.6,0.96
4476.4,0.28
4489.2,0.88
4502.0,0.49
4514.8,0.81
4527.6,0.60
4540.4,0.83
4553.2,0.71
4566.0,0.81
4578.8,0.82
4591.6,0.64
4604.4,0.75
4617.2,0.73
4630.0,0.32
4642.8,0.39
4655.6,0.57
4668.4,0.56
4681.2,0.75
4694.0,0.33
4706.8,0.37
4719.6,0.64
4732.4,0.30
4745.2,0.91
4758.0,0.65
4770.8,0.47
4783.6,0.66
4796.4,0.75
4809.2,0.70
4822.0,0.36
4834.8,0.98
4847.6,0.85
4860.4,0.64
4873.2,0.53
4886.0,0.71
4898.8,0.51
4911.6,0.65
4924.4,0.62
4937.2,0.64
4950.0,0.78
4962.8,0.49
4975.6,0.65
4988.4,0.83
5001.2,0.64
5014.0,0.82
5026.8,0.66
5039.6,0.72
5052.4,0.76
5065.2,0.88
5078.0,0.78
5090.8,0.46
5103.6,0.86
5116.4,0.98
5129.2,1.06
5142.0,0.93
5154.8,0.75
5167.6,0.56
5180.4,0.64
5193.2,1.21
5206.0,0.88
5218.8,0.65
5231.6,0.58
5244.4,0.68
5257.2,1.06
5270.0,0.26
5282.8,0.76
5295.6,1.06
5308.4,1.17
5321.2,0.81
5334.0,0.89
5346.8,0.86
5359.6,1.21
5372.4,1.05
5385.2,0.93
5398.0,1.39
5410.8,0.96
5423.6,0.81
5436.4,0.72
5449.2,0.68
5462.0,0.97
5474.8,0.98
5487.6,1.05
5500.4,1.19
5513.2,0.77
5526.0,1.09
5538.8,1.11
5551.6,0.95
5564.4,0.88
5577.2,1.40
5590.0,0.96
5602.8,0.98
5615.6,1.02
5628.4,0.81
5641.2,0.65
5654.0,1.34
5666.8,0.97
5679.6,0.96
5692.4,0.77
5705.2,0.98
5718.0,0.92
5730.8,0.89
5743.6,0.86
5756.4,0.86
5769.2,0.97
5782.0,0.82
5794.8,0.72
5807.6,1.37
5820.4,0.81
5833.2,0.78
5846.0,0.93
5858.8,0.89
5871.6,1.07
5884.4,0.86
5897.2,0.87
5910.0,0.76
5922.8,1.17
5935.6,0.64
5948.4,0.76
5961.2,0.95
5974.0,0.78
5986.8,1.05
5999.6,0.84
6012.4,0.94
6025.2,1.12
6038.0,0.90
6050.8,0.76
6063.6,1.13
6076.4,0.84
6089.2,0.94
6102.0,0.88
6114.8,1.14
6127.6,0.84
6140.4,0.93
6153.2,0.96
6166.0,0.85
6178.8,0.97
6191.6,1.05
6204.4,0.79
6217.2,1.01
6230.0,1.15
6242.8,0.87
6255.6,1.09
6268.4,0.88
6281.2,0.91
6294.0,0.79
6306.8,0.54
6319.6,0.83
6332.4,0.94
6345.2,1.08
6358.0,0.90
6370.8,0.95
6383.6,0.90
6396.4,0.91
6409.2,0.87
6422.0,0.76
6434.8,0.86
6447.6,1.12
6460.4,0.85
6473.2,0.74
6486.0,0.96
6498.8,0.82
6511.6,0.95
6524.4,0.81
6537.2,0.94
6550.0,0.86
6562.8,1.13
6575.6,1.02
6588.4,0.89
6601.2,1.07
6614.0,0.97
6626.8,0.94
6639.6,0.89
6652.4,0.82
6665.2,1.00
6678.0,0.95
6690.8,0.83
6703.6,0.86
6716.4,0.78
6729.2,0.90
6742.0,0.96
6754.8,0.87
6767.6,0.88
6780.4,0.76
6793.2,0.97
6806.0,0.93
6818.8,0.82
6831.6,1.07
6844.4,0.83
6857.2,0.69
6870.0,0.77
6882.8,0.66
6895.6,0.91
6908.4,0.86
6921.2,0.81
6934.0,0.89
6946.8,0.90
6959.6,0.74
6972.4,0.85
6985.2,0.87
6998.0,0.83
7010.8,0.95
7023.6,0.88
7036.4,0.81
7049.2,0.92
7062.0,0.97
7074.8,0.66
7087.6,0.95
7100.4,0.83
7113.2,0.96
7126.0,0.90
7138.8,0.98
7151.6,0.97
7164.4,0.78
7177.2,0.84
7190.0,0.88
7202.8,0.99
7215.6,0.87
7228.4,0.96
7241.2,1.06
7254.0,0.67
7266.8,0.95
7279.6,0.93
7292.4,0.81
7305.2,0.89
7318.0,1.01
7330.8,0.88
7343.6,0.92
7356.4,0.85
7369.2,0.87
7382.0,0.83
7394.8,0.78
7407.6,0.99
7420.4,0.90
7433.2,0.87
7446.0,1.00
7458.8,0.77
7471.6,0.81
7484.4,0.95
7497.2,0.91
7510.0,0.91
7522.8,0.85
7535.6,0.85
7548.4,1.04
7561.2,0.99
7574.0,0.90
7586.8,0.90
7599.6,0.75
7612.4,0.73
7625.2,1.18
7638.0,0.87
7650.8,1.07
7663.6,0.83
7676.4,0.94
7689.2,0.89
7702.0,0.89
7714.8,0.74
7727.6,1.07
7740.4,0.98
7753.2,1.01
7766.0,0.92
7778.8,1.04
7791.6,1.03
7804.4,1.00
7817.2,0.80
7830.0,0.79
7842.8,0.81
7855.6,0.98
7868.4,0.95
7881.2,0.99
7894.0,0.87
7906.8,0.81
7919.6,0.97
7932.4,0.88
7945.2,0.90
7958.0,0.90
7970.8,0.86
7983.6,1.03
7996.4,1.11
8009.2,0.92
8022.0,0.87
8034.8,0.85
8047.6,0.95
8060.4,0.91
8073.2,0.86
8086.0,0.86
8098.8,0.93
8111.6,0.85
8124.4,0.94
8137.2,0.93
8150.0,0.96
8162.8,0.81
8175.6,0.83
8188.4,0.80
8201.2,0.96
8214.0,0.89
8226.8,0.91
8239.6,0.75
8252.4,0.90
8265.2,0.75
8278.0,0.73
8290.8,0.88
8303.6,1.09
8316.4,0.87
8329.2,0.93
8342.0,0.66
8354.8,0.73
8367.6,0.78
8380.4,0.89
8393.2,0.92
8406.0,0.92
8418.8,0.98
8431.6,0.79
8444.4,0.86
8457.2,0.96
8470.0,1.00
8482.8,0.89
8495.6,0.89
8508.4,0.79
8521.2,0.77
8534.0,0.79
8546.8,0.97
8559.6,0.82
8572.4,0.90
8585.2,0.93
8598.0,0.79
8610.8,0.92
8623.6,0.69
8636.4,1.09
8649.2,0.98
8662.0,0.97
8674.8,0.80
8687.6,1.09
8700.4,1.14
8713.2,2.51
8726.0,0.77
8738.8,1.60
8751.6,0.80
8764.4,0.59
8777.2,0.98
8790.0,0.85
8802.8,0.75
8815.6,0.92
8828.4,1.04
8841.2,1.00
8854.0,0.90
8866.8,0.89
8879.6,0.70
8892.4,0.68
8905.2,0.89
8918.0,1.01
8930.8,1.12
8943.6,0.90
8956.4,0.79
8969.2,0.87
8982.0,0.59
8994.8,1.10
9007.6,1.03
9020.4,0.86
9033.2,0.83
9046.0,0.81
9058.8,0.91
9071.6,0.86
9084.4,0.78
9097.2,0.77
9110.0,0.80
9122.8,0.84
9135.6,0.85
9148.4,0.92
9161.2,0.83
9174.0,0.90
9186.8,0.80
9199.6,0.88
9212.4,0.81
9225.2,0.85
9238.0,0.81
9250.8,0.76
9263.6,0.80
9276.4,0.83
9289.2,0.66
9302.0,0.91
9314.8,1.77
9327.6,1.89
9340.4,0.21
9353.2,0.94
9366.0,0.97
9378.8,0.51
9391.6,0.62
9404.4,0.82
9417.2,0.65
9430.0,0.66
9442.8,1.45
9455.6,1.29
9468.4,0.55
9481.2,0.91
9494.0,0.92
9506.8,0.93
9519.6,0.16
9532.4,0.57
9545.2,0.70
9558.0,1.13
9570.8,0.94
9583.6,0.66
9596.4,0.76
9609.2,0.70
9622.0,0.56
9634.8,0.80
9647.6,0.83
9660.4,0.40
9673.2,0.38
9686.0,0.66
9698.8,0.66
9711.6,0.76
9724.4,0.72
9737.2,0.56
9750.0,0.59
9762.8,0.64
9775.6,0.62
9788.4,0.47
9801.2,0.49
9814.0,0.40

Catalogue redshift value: 0.327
